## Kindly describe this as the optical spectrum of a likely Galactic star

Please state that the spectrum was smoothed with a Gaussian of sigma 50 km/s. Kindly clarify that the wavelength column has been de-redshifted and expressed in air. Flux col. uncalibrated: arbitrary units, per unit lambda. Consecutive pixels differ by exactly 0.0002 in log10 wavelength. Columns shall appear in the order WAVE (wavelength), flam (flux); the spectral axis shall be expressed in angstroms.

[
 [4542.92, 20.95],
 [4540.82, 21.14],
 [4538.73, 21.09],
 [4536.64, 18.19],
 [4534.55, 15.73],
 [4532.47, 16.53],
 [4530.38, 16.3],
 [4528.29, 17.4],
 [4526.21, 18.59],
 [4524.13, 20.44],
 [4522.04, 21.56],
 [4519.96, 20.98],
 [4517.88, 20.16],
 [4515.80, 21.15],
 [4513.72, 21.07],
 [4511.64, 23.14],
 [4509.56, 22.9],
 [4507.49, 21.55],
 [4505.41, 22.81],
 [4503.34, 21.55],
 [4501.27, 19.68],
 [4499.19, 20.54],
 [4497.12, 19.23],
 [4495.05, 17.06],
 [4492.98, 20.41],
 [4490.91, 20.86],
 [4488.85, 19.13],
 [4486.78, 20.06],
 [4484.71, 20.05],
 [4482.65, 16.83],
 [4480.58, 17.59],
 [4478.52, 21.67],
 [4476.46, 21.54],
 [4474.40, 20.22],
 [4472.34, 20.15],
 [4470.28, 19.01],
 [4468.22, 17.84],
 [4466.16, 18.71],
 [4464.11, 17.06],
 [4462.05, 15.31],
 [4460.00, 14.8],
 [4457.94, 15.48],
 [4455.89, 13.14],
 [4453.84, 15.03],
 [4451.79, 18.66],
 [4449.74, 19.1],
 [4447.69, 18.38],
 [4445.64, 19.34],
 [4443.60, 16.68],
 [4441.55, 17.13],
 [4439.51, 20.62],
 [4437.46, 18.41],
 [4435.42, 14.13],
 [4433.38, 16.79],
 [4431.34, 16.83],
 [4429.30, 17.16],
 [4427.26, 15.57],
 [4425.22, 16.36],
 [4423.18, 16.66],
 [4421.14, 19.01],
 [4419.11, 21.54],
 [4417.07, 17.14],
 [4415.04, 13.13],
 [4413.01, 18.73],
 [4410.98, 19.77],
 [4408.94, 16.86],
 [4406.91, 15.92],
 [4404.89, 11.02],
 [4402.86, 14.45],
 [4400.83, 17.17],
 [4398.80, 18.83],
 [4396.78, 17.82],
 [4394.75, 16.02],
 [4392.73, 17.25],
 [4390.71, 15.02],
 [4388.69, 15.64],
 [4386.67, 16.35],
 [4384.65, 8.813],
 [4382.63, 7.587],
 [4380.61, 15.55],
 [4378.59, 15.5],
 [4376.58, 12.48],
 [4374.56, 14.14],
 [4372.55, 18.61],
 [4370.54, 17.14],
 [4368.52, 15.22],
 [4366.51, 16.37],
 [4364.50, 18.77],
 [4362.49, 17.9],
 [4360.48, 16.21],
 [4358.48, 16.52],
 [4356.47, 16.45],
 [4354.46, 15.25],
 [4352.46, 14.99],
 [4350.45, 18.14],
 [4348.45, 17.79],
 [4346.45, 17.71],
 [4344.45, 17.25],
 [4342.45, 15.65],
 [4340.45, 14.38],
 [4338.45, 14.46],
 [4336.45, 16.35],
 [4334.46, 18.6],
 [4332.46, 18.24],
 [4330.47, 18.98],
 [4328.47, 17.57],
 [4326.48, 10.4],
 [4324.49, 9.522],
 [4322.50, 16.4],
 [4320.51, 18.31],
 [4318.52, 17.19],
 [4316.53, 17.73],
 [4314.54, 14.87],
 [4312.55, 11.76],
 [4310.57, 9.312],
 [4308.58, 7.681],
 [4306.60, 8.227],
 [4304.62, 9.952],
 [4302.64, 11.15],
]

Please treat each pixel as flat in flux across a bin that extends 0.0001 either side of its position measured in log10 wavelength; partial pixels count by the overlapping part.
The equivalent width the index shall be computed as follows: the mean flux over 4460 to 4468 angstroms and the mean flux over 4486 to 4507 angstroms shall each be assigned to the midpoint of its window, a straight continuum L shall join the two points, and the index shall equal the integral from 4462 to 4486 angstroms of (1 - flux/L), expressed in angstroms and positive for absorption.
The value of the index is -1.53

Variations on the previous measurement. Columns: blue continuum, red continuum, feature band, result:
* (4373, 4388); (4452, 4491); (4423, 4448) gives -1.7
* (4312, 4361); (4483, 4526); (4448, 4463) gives 2.5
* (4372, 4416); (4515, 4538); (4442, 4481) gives -1.8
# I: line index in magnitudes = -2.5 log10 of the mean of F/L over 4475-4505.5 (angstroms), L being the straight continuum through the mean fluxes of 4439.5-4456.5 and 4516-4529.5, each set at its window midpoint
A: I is -0.06 mag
